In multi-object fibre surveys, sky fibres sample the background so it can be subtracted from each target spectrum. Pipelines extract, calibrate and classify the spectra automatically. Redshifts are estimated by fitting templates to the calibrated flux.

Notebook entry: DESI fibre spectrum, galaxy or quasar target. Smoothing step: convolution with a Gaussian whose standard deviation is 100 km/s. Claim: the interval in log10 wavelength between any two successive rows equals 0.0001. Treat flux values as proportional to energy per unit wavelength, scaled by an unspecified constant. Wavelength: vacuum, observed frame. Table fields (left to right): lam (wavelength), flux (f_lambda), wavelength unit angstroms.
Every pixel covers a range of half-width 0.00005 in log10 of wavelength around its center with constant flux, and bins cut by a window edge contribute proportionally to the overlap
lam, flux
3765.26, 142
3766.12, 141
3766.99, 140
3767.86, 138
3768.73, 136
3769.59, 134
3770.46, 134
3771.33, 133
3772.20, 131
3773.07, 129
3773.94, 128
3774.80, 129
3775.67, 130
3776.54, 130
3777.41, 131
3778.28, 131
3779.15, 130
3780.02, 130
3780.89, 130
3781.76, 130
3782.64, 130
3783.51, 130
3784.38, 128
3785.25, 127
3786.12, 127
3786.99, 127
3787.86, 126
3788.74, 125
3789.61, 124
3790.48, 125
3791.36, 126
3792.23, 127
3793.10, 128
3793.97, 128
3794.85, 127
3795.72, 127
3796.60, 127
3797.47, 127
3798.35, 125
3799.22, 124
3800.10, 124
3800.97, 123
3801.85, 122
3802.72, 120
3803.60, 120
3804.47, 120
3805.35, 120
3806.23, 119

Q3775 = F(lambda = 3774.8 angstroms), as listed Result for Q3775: 129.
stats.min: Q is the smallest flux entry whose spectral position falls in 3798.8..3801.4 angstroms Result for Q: 123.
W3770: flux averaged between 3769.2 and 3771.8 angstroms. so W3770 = 133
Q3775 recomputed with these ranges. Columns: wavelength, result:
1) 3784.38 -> 128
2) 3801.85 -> 122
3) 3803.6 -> 120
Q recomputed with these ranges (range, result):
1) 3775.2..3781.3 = 130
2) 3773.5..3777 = 128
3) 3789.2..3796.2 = 124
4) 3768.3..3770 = 134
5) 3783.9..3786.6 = 127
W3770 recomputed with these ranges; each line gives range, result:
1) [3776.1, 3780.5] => 130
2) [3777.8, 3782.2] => 130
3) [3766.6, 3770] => 137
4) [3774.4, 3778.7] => 130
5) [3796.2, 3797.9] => 127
